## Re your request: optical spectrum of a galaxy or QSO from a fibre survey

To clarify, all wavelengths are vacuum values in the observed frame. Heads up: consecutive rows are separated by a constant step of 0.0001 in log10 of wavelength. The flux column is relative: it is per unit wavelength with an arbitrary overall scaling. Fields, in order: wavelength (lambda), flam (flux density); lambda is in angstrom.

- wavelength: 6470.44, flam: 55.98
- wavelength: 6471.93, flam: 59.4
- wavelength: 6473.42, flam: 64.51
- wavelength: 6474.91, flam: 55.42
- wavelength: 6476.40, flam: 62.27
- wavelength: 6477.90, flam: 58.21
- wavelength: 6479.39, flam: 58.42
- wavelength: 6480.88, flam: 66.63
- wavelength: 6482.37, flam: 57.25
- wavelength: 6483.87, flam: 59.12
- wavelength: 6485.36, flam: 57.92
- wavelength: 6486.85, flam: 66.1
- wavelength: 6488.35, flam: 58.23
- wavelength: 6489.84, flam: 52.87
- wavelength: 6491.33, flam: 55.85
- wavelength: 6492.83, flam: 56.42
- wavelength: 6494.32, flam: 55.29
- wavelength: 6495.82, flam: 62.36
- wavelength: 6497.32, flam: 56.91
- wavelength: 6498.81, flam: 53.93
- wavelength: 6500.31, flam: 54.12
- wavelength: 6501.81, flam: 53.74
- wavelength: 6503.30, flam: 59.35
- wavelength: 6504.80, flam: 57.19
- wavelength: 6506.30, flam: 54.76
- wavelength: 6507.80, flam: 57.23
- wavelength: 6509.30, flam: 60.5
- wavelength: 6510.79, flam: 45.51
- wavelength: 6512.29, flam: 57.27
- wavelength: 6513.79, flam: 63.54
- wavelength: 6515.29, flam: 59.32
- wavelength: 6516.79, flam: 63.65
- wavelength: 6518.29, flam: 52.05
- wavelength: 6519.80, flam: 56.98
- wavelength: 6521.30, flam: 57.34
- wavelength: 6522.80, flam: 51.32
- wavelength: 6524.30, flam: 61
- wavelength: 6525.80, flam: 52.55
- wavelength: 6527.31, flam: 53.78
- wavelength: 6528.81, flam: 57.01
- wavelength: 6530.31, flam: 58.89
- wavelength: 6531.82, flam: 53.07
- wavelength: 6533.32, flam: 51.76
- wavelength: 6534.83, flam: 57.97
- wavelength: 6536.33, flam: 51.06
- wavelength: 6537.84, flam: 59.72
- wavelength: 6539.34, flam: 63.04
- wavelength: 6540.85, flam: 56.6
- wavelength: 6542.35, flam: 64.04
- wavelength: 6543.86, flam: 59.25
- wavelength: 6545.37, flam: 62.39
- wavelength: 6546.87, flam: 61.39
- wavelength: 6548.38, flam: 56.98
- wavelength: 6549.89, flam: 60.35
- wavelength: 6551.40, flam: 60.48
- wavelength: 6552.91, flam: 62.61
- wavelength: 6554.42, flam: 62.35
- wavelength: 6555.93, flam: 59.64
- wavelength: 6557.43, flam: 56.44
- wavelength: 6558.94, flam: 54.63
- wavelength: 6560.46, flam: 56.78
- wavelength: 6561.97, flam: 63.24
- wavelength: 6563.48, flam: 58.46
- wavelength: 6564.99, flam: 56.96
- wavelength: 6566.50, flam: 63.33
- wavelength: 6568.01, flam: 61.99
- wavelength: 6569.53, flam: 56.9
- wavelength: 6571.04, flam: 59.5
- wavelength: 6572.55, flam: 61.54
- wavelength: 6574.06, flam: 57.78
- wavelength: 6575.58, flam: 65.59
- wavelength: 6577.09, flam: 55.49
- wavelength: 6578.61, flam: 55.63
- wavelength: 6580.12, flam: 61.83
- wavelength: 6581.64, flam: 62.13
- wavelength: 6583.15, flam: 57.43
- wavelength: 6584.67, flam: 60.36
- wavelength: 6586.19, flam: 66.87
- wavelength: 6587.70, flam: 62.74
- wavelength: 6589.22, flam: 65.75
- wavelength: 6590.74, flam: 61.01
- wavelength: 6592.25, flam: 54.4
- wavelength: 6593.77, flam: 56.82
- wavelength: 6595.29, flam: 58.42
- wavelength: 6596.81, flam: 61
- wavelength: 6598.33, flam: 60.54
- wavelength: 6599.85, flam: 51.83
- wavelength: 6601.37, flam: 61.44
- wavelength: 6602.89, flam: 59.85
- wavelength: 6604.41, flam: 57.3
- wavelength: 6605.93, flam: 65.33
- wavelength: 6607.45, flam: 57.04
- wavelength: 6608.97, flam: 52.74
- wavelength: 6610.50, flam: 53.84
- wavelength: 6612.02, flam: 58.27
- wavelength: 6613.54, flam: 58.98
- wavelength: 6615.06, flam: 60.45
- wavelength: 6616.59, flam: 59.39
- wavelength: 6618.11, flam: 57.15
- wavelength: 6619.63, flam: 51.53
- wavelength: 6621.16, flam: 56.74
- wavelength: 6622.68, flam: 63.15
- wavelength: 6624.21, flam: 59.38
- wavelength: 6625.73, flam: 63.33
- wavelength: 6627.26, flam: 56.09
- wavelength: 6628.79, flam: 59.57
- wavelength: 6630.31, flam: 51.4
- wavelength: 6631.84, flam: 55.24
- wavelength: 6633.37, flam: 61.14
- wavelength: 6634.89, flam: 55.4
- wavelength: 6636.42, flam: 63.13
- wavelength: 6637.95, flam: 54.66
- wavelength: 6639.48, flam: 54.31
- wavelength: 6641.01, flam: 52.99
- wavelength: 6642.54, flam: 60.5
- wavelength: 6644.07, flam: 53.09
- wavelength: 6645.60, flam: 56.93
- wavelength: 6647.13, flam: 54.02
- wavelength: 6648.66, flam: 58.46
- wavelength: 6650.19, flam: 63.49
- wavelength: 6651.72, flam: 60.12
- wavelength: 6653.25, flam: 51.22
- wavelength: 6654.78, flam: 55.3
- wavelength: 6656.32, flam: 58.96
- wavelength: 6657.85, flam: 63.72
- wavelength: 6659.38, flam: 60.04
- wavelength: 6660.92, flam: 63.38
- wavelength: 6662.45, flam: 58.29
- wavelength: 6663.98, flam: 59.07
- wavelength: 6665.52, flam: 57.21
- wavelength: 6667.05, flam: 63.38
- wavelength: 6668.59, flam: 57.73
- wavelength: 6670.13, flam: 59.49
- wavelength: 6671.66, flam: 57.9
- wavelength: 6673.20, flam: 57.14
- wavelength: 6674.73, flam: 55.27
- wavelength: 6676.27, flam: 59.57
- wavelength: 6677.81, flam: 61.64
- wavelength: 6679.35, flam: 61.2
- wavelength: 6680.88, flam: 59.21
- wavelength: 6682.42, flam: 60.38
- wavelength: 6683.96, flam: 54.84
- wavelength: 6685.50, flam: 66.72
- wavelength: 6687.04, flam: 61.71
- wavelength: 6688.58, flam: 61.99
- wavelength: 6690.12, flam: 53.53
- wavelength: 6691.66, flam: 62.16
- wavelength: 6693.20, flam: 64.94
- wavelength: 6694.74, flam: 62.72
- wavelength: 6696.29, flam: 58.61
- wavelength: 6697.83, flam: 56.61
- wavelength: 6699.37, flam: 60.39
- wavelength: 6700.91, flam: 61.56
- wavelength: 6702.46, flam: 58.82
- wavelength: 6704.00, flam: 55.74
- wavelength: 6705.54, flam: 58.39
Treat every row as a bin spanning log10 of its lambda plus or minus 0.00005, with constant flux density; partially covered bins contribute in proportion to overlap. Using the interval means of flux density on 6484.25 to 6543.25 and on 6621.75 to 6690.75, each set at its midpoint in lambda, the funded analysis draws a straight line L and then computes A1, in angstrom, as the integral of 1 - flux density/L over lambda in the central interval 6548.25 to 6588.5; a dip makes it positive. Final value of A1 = -1.7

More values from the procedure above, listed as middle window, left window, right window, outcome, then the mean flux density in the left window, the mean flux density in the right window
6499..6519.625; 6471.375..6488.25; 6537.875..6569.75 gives 1.2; 60.4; 59.9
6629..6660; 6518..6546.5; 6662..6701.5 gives 1.0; 57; 59.7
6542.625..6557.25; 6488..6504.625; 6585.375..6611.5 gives -0.7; 56.3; 59.2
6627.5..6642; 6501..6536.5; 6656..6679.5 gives 0.6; 56.2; 59.6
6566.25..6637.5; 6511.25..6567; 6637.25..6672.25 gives -1.1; 58.2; 58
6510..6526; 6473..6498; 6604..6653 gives 0.6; 59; 57.6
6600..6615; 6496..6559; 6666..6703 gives 0.1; 57.5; 59.9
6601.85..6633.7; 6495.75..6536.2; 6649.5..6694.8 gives 0.3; 56.2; 59.7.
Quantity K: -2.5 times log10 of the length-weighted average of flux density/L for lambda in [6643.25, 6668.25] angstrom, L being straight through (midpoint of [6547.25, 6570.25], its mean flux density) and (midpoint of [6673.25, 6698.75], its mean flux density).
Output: 0.02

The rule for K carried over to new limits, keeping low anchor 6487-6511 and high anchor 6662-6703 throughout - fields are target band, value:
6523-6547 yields -0.01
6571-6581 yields -0.03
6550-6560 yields -0.04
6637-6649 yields 0.06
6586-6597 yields -0.05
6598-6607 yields -0.02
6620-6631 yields 0.01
